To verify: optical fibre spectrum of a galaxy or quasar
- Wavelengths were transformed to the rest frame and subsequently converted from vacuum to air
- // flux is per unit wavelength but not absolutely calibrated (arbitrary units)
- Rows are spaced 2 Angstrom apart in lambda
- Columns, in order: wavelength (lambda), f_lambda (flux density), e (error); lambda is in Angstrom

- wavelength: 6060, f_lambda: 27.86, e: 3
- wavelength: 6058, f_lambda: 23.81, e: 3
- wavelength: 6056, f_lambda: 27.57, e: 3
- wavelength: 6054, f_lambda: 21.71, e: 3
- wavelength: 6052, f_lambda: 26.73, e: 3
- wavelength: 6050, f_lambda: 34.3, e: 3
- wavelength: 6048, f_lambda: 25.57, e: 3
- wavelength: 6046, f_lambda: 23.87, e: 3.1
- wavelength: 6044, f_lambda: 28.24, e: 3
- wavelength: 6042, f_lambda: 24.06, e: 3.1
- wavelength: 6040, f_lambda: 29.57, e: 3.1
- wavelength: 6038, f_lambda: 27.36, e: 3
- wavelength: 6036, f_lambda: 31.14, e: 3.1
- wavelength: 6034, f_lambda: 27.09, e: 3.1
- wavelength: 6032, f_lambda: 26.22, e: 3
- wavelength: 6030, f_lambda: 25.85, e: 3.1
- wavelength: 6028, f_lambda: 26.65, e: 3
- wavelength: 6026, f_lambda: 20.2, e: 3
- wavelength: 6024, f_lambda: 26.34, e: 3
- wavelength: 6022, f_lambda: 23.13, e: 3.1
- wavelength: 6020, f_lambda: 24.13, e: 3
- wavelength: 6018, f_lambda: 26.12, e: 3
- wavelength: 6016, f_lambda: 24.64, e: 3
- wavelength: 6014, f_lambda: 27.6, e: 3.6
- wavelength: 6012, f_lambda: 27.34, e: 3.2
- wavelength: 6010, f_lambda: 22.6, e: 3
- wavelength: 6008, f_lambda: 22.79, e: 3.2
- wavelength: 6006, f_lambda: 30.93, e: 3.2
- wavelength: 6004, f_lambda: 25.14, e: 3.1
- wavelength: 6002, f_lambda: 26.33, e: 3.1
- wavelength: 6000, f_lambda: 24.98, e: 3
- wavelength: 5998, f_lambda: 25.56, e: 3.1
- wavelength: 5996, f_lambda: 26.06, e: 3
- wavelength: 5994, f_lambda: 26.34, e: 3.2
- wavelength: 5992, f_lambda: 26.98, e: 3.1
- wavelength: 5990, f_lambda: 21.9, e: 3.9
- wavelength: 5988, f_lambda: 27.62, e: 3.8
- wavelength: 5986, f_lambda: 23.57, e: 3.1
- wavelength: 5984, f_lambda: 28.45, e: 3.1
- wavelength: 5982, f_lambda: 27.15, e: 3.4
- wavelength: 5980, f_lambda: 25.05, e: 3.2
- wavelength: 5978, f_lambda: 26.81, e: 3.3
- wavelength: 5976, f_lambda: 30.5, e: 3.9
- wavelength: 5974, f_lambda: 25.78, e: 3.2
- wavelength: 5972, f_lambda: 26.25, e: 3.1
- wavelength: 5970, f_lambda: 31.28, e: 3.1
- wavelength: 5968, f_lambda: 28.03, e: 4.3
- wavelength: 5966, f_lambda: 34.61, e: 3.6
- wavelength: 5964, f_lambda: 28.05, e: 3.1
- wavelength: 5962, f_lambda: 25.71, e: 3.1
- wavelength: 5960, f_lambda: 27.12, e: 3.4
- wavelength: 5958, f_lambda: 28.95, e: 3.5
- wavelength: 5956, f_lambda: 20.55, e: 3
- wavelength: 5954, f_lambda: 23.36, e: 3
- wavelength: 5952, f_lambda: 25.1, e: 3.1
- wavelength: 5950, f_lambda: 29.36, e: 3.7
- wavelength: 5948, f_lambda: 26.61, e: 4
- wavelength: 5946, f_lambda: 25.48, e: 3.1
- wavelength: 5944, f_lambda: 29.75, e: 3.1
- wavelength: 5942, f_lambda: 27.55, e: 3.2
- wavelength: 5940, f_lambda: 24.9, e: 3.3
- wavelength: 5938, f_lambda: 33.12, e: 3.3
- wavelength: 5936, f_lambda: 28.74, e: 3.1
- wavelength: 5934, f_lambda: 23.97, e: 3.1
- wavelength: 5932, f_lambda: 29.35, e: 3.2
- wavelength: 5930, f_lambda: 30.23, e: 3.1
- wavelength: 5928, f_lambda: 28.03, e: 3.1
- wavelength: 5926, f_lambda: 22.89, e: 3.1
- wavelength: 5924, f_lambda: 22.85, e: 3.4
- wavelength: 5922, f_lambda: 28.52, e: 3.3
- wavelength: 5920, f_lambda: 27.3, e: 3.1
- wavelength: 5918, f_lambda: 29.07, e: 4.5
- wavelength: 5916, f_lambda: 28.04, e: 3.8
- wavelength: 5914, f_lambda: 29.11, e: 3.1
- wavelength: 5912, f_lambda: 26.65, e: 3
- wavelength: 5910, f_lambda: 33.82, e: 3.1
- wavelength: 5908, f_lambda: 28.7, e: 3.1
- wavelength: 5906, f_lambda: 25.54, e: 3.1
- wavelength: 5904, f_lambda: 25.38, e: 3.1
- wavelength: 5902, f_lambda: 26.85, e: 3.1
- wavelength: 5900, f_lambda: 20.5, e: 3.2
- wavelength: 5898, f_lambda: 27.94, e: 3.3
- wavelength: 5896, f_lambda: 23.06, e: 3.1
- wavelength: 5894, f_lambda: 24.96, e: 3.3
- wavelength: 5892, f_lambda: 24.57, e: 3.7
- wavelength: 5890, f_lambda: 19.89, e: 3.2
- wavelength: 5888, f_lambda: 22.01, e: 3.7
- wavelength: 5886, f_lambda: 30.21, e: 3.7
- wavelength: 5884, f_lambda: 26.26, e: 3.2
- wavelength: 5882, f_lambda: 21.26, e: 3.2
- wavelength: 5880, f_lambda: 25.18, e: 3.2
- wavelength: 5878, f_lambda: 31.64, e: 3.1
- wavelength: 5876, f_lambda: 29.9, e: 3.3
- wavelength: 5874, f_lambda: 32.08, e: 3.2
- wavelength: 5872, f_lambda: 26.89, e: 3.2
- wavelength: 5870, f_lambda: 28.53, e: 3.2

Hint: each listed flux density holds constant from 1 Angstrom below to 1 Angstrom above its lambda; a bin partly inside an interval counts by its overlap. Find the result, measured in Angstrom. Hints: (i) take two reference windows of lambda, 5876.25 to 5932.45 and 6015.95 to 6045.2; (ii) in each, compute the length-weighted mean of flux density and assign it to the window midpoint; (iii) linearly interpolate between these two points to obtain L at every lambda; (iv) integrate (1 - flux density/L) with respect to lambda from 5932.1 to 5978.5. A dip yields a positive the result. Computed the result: -2.1 Angstrom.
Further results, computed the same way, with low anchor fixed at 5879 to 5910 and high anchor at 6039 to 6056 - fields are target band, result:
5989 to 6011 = 0.7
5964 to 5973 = -1.4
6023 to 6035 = 0.5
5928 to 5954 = -2.1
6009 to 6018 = 0.3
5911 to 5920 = -1.0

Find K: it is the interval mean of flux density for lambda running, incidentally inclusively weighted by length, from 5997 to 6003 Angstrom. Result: 25.6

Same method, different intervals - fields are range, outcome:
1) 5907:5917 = 29.3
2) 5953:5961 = 25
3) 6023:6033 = 25.1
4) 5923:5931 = 26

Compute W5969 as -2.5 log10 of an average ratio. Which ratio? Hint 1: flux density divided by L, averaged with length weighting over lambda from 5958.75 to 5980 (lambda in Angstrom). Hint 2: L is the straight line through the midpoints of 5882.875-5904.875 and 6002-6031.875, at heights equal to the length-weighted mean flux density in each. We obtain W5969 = -0.13 mag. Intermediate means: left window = 24.7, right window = 25.3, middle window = 28.3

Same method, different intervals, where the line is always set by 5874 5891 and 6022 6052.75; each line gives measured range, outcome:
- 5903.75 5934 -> -0.05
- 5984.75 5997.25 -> 0.05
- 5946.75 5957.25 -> 0.06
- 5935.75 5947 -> -0.07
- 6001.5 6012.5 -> 0.04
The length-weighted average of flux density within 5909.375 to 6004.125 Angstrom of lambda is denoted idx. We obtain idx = 27.1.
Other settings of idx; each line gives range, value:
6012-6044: 26.1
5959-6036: 26.4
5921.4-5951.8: 27.3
